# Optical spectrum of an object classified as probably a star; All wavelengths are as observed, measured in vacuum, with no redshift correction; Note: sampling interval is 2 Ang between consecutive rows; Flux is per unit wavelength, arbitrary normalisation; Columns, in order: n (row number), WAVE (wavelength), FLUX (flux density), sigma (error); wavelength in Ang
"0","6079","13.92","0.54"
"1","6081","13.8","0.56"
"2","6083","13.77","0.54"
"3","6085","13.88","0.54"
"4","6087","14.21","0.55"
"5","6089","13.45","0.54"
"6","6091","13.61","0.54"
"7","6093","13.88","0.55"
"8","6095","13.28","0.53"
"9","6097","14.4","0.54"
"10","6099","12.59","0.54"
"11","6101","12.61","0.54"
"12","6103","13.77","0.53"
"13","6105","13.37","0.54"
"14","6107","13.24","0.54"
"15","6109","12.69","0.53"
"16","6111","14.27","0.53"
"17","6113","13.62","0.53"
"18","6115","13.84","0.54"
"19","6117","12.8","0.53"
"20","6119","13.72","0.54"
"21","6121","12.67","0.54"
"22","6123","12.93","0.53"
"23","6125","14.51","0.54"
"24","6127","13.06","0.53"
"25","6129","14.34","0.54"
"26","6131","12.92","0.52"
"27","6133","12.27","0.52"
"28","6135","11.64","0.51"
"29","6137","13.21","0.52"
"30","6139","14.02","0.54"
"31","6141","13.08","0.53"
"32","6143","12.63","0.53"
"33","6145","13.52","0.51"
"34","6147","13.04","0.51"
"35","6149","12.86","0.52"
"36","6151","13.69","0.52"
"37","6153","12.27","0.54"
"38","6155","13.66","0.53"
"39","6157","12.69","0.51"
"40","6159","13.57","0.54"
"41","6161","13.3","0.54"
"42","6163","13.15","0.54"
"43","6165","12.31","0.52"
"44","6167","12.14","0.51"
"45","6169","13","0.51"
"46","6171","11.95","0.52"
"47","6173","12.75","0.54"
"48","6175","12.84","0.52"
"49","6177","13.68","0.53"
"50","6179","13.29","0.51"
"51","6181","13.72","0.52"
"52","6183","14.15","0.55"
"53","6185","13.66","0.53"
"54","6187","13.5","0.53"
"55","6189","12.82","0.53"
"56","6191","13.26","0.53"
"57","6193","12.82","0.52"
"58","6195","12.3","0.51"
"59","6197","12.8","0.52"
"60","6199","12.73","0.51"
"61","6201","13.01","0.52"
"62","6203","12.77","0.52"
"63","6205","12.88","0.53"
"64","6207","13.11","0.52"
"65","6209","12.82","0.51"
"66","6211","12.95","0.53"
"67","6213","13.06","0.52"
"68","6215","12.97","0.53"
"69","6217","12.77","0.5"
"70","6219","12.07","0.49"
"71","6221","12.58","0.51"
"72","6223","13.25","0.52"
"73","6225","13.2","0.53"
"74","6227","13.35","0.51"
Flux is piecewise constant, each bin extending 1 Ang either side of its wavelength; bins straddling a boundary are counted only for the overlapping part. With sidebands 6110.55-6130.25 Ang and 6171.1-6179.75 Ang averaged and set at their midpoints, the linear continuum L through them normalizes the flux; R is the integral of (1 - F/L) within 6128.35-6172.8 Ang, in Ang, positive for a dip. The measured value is 1.0 Ang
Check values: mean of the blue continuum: 13.5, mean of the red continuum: 13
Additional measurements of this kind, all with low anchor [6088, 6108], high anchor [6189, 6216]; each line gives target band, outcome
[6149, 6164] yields -0.1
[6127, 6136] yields 0.3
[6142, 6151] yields 0.1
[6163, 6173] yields 0.5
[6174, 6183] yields -0.3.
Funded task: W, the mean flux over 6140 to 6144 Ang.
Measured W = 12.9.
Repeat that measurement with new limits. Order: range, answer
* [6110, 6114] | 13.9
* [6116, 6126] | 13.3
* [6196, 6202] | 12.8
